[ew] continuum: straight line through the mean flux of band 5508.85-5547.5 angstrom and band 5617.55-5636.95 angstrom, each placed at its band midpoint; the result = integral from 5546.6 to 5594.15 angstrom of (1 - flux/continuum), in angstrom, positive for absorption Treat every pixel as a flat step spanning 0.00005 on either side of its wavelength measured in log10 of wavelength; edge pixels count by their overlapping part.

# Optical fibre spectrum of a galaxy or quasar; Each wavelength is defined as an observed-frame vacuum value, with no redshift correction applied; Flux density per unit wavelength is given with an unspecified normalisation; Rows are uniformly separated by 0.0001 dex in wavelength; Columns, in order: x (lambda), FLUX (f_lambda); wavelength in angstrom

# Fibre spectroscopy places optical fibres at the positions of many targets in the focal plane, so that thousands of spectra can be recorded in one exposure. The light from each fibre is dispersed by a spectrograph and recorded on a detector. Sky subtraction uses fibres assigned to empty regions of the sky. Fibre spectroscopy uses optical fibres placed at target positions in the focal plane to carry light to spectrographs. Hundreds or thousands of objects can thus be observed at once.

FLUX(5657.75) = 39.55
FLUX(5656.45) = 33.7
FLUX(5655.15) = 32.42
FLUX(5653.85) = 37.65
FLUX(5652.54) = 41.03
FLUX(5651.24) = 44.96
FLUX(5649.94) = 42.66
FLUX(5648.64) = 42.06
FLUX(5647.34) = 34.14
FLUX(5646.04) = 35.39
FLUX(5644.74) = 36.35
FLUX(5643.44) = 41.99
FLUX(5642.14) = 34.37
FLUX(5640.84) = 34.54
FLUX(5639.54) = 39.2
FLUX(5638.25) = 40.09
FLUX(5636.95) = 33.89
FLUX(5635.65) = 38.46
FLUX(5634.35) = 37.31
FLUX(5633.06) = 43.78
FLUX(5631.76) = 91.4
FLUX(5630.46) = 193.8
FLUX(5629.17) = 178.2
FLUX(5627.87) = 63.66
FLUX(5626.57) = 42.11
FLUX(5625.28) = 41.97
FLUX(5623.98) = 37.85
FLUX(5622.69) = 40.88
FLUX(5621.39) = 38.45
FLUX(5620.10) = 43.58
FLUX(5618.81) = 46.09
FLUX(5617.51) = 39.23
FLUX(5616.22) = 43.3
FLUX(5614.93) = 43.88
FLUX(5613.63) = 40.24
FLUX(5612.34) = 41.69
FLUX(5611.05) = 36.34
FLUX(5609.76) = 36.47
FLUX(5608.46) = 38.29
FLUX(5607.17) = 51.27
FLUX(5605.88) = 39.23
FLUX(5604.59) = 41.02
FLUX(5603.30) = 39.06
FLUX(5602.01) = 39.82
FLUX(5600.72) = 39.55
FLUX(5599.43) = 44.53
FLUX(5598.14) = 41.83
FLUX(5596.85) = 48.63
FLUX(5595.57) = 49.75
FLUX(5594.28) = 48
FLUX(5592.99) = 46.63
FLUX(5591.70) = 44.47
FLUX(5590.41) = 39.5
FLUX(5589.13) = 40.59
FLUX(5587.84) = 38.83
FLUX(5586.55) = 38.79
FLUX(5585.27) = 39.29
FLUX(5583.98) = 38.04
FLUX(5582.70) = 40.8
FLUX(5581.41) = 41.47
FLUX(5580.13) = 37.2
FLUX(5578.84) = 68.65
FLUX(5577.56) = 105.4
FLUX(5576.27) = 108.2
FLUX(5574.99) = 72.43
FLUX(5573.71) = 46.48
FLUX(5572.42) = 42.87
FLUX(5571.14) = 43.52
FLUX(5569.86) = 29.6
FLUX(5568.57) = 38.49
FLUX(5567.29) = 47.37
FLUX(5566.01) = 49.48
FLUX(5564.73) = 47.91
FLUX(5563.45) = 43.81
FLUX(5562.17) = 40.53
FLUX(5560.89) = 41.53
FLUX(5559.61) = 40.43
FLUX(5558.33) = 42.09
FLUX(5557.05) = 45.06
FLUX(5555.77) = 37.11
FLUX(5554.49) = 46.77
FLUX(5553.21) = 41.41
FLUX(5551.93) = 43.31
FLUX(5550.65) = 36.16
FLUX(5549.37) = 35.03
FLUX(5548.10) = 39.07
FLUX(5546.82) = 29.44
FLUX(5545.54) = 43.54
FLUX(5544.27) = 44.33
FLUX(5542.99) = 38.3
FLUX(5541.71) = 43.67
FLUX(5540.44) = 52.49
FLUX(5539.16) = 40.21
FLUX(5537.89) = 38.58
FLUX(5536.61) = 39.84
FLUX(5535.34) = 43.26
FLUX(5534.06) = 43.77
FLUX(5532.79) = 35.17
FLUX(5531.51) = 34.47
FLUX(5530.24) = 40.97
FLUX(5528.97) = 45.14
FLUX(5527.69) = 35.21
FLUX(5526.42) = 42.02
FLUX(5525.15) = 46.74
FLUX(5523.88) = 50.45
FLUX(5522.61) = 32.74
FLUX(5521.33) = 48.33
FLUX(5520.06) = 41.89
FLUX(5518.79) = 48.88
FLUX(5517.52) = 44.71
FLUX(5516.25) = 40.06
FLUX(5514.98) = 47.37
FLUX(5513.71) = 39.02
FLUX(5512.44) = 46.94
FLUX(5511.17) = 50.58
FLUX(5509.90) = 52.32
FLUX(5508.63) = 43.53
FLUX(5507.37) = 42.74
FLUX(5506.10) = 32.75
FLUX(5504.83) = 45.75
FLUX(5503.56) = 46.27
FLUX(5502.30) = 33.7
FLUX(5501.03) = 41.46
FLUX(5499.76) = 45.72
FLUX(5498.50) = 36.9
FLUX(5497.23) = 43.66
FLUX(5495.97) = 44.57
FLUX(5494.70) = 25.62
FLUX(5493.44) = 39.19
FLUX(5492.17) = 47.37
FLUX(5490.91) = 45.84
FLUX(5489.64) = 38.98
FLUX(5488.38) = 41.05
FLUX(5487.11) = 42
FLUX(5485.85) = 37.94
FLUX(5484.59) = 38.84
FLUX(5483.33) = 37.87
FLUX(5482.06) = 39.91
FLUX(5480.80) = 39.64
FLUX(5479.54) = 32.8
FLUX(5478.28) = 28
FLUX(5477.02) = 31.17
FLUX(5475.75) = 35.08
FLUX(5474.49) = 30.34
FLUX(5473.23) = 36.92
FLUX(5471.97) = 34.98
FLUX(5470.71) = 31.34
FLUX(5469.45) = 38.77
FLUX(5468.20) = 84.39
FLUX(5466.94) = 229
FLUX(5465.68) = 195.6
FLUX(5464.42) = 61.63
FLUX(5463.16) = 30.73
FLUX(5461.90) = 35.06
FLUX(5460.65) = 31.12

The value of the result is 5.4 angstrom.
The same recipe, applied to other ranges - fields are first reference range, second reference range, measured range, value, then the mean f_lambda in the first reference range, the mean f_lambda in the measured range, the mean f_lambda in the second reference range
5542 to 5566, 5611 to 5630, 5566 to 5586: -3.5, 41.1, 53.1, 53.8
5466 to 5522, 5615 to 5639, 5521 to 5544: 4.0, 46.4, 41.7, 60.3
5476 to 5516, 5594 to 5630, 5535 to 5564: 2.0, 40.6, 41.1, 48.5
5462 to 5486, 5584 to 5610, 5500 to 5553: 9.4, 57.5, 42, 42.3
